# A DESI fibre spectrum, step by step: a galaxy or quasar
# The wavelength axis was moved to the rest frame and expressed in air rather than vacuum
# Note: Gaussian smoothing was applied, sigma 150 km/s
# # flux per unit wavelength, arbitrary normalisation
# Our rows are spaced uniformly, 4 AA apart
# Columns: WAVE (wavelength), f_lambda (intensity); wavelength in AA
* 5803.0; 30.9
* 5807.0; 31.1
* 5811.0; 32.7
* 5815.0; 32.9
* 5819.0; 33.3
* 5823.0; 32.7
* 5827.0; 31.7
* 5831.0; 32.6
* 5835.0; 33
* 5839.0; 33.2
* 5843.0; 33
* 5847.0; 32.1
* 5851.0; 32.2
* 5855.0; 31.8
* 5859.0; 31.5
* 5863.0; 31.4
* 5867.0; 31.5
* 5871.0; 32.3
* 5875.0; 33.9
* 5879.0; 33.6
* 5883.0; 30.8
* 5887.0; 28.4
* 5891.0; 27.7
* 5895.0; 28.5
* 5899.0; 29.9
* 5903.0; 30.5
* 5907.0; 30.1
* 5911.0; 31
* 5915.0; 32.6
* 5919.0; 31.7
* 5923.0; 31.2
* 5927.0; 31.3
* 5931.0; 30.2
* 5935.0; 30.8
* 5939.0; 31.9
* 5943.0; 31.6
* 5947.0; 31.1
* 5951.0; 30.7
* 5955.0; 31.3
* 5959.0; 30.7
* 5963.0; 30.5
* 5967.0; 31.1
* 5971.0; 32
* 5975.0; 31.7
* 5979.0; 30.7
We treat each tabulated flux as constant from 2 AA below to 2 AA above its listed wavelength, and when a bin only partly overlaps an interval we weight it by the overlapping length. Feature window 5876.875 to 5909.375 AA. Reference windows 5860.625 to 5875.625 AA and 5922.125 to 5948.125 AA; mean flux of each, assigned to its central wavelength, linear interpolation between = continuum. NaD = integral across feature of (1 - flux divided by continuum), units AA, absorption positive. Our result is 1.8 AA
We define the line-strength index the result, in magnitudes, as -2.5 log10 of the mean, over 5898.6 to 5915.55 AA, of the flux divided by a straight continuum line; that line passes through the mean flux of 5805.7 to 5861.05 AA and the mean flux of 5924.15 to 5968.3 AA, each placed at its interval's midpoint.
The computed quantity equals 0.03 mag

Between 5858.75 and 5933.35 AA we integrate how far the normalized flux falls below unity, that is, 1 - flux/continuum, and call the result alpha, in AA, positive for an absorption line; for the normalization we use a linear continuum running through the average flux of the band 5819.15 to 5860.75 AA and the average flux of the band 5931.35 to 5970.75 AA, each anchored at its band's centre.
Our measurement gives 1.9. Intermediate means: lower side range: 32.4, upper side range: 31.1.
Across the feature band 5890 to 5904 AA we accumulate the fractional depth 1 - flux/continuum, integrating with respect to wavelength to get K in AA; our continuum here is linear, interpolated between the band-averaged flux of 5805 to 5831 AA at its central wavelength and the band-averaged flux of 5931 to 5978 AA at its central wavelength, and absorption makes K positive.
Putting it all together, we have 1.1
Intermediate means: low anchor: 32.4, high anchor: 31.2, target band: 29.2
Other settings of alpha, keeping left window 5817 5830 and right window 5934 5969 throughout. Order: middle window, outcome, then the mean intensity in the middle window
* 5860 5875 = 0.0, 32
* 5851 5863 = 0.2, 31.7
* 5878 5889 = 0.4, 30.7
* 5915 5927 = -0.1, 31.6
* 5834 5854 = -0.2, 32.6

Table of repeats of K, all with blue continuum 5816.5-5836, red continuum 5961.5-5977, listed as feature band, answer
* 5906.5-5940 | 0.57 AA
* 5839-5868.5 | 0.34 AA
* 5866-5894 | 0.96 AA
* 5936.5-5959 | 0.21 AA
